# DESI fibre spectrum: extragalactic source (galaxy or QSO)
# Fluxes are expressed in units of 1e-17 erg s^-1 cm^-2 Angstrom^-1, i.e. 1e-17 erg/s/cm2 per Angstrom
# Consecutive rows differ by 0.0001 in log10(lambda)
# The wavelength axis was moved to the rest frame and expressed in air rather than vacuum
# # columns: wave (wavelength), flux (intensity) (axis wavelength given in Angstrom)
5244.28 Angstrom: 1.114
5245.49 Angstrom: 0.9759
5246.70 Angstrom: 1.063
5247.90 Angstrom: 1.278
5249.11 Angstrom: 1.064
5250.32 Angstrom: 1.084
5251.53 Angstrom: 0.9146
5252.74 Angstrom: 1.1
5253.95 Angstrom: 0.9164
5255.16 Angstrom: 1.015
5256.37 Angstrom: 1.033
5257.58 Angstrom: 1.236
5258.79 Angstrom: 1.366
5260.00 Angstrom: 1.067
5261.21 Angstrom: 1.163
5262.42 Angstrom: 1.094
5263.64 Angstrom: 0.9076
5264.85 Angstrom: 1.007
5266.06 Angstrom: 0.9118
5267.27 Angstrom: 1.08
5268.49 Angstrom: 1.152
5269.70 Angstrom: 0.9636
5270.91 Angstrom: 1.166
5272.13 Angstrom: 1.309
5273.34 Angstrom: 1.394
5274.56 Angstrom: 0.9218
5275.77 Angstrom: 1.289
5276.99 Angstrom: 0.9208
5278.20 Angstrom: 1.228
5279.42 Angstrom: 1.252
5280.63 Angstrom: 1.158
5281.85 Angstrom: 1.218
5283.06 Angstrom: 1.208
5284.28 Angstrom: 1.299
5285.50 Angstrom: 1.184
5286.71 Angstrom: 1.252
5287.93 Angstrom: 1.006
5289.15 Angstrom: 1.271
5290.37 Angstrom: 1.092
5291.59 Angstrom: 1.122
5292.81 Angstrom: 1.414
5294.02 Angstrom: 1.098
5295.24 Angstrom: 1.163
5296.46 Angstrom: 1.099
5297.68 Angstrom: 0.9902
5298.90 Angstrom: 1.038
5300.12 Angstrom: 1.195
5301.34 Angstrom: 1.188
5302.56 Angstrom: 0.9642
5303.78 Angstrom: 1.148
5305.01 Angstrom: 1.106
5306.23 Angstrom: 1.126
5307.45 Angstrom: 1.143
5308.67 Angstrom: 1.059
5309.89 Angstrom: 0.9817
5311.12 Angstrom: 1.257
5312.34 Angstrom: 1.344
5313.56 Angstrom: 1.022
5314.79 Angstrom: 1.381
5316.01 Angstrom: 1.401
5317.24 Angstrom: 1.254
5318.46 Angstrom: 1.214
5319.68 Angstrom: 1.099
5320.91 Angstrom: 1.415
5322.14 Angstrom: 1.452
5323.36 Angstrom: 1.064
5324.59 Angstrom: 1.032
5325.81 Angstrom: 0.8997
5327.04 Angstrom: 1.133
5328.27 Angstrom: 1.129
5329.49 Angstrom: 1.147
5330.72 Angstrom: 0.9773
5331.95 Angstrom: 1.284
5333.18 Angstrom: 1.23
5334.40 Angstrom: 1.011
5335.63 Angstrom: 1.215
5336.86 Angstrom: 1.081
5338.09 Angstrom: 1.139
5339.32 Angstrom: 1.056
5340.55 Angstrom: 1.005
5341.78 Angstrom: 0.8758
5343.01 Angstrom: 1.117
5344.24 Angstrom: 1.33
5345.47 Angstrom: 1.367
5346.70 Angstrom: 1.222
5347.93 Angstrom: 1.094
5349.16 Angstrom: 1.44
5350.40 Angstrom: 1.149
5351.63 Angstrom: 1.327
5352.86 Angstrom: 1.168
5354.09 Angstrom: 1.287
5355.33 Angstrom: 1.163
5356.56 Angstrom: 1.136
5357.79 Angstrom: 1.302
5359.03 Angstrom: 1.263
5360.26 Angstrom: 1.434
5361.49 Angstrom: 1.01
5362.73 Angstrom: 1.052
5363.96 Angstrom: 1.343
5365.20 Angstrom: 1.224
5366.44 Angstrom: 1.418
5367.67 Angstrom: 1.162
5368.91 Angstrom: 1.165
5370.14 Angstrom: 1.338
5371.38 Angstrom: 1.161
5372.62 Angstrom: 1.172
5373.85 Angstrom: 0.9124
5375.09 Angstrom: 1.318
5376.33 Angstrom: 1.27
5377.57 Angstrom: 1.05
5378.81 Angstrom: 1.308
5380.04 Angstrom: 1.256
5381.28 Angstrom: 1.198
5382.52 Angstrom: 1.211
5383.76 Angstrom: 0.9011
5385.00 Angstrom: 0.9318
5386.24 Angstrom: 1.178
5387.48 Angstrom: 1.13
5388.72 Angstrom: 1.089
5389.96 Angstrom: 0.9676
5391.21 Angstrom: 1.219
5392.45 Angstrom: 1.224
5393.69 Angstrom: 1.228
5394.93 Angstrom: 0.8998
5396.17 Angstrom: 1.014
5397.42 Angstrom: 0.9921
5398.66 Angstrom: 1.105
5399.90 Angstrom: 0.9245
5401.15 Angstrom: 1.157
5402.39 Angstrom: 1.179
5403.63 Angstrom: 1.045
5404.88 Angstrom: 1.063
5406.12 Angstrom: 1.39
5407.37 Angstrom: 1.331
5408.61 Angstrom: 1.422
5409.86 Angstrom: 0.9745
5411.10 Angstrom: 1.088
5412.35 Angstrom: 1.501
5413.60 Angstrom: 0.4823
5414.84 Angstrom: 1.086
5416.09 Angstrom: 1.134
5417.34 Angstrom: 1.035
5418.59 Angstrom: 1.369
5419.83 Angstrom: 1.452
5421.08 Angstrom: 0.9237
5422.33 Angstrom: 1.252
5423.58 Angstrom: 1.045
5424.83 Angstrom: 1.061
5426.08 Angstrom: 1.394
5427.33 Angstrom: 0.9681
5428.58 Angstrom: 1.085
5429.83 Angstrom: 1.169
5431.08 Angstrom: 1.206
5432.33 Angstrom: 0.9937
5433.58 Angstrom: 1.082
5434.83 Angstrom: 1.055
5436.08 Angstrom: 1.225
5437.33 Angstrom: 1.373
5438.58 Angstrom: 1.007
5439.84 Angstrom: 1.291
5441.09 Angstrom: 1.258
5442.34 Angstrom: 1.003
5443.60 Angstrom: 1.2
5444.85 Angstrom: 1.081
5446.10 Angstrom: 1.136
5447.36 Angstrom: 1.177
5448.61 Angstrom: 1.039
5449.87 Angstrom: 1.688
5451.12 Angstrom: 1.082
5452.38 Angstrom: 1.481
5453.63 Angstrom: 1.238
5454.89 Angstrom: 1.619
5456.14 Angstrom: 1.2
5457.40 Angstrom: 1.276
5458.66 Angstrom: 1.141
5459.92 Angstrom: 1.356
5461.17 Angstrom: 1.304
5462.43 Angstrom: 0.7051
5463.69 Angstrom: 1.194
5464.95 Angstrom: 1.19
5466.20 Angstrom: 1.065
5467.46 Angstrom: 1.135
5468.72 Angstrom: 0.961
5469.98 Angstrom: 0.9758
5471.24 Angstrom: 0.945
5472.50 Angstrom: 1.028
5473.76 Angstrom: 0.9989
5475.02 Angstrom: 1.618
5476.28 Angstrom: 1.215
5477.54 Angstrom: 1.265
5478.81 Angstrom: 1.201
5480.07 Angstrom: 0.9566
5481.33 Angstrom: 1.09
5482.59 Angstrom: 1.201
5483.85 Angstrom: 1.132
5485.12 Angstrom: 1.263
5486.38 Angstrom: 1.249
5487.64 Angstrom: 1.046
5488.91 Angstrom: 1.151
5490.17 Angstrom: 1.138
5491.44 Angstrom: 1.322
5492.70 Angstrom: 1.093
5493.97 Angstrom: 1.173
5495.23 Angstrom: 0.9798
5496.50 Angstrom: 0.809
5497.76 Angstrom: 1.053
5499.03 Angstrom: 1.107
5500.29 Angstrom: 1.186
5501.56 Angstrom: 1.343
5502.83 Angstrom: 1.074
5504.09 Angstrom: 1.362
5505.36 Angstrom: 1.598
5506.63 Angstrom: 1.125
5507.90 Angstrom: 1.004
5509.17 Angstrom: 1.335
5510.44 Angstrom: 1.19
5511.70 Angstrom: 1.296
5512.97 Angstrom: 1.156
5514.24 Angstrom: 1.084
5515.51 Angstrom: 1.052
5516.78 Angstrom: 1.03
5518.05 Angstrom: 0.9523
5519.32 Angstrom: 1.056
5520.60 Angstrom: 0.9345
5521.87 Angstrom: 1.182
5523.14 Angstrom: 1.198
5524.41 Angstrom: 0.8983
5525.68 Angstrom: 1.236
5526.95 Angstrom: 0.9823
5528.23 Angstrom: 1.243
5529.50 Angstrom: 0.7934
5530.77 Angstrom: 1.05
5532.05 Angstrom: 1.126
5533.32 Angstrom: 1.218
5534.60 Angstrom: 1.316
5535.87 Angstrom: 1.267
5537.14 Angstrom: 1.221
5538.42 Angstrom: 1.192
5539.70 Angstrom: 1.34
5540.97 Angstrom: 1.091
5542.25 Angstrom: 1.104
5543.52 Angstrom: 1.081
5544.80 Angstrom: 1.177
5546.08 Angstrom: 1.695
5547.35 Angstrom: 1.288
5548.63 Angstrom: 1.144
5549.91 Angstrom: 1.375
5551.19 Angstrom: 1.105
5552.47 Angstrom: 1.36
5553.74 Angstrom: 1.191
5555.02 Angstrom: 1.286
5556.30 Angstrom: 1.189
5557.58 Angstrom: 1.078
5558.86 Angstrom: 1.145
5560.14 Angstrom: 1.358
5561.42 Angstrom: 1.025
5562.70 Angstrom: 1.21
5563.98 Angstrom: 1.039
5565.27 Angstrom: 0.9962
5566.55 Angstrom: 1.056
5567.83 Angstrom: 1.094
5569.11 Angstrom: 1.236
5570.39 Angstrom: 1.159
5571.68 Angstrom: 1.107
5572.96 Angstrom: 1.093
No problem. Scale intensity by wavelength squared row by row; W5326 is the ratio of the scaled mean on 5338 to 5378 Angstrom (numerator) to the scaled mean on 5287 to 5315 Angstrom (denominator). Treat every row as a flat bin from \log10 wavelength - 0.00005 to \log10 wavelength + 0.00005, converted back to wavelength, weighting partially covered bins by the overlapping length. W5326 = 1.1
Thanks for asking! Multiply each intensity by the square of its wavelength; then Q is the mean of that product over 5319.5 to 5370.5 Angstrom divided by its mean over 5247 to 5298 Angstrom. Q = 1.08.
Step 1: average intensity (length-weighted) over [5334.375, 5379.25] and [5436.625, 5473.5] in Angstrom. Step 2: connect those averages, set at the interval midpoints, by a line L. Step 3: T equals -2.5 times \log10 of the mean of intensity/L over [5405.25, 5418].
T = 0.04 mag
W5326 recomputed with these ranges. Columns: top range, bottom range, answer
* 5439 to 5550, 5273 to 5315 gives 1.09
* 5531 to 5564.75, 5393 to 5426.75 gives 1.13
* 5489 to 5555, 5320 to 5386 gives 1.05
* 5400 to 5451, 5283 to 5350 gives 1.04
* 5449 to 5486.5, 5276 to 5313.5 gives 1.10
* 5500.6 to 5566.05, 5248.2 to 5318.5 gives 1.13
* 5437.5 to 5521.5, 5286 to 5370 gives 1.05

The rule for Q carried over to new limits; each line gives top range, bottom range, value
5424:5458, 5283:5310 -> 1.11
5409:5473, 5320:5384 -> 1.01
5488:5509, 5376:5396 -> 1.07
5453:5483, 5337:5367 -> 1.01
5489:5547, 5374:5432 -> 1.06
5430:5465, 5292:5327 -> 1.09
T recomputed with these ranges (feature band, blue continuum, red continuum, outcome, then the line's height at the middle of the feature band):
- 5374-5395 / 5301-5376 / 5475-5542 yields 0.029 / 1.17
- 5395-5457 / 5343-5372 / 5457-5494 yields 0.019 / 1.18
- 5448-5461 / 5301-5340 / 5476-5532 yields -0.155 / 1.14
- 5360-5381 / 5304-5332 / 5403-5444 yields -0.045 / 1.16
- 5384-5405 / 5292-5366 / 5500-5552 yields 0.093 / 1.17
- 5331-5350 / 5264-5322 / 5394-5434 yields -0.015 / 1.15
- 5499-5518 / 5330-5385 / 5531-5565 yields 0.012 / 1.21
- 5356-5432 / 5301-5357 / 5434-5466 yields 0.035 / 1.19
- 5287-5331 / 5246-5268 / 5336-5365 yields -0.014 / 1.14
